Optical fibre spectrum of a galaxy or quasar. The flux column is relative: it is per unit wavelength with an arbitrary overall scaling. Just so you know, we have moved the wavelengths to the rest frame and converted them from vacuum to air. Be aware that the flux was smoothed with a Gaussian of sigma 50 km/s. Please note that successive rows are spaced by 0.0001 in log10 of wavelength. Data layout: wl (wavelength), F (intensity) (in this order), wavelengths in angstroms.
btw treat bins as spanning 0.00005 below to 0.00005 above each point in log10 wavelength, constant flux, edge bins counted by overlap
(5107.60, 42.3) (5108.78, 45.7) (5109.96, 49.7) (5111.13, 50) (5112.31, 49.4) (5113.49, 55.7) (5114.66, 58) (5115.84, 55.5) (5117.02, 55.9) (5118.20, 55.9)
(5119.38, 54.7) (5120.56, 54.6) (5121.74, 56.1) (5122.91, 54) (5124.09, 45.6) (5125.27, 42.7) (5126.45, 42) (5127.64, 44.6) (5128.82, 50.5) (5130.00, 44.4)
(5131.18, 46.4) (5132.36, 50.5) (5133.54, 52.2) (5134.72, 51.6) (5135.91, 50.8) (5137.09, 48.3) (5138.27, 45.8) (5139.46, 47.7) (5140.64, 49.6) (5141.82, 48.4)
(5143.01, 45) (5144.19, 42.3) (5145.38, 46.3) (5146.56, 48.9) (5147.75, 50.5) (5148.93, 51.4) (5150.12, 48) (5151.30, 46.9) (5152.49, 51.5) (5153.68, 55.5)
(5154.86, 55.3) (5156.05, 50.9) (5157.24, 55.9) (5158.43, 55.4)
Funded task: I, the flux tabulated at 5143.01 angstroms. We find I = 45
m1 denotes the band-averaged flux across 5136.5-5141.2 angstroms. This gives 47.9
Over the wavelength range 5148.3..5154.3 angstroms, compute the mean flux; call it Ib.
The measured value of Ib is 50.7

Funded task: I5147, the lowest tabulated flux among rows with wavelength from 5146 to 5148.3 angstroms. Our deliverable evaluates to 48.9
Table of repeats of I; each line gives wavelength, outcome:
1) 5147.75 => 50.5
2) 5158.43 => 55.4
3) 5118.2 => 55.9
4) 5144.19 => 42.3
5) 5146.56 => 48.9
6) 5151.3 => 46.9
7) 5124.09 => 45.6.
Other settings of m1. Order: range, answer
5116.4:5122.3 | 55.4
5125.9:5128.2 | 43.1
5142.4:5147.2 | 45.6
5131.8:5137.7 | 50.7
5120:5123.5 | 55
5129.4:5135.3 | 49.1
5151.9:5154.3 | 53.6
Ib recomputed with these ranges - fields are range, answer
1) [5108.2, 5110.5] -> 47.6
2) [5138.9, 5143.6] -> 47.7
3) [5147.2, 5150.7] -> 50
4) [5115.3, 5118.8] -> 55.7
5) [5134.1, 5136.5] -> 51.1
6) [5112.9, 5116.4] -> 56.5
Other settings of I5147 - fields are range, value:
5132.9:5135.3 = 51.6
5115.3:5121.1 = 54.6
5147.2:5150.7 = 48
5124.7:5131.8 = 42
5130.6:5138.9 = 45.8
